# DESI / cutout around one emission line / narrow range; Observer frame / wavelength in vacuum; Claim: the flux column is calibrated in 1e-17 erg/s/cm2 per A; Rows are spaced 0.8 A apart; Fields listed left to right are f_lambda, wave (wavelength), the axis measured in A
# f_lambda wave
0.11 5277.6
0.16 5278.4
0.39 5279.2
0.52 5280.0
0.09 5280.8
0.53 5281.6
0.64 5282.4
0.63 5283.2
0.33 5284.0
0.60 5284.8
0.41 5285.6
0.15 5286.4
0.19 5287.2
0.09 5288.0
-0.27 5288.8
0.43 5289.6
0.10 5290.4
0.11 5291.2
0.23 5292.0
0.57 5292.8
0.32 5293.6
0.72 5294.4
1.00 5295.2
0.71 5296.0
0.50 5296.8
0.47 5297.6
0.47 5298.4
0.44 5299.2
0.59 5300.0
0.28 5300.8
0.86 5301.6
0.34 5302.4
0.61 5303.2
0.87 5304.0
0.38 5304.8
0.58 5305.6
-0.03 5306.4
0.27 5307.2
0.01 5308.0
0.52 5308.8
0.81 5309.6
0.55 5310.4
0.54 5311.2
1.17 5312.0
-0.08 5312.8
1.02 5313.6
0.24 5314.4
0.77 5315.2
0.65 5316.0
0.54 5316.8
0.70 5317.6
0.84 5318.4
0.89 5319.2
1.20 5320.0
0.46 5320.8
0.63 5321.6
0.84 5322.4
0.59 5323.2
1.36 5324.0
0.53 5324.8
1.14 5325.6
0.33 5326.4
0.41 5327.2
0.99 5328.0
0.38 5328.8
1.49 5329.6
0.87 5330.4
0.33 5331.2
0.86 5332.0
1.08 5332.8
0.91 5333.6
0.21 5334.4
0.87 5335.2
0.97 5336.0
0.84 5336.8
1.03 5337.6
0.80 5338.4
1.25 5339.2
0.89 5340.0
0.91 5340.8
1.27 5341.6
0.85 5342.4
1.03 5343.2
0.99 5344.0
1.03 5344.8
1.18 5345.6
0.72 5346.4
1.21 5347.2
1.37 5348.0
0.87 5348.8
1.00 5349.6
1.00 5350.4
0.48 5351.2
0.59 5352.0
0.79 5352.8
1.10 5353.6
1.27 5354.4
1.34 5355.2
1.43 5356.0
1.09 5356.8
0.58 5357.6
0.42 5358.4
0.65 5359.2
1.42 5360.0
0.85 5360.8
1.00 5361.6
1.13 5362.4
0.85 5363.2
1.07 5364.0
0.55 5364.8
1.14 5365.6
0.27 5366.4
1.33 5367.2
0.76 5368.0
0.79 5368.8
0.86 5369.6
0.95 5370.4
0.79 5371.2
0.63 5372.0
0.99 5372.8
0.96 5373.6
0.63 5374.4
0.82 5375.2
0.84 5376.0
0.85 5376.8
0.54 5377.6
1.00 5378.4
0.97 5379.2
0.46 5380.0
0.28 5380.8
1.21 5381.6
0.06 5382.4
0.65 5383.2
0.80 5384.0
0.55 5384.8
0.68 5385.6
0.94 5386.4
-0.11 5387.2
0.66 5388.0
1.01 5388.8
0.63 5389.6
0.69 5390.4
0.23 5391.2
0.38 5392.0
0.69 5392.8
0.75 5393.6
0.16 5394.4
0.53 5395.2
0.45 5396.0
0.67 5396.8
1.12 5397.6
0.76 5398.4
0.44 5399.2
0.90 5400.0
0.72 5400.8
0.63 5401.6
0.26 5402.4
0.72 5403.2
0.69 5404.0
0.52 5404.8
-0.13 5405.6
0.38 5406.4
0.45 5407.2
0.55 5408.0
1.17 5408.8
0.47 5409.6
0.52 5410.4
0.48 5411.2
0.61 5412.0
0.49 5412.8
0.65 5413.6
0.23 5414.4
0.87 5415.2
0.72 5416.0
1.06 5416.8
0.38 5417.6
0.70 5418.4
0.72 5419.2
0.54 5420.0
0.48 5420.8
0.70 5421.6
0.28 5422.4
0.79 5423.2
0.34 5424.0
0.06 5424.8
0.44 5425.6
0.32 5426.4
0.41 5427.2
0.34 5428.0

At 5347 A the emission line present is C IV 1549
